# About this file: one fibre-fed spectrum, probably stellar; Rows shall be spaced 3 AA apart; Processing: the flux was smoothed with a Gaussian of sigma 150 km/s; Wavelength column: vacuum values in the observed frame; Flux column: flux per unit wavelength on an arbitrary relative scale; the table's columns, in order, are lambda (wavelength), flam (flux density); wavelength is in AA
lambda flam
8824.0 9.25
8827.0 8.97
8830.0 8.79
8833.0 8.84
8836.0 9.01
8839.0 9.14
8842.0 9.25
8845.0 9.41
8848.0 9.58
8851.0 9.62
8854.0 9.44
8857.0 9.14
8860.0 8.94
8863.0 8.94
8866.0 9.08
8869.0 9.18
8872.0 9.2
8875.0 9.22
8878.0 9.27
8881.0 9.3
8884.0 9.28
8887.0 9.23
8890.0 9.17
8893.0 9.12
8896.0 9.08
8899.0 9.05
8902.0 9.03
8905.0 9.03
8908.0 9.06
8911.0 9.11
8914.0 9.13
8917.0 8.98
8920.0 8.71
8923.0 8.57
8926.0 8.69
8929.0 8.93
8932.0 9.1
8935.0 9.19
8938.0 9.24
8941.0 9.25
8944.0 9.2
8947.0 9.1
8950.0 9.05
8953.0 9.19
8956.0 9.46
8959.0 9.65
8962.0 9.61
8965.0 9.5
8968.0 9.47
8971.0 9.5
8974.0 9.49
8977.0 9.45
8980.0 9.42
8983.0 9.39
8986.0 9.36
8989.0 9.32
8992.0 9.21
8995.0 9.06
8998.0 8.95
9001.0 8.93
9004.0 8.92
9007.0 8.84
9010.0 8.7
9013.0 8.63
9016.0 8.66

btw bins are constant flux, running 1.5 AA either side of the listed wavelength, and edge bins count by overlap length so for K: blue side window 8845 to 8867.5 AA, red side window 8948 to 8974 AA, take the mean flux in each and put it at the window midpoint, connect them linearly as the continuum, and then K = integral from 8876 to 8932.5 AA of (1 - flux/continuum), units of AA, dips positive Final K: 1.8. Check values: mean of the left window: 9.26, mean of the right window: 9.43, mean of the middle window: 9.04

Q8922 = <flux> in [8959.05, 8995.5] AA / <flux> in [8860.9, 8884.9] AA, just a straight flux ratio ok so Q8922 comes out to 1.0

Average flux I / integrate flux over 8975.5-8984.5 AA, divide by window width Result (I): 9.42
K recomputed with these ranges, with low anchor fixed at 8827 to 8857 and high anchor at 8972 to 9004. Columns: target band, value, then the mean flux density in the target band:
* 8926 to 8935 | 0.24 AA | 8.99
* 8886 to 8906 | 0.27 AA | 9.1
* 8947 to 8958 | 0.00 AA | 9.23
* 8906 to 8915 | 0.13 AA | 9.09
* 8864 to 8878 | 0.07 AA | 9.17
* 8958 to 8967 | -0.33 AA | 9.58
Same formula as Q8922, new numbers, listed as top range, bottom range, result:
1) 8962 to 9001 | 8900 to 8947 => 1.04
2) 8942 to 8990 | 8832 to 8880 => 1.02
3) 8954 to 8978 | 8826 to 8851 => 1.04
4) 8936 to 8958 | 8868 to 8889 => 1.00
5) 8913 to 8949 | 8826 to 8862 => 0.98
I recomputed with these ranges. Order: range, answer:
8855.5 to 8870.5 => 9.06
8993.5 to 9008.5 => 8.94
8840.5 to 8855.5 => 9.46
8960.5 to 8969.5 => 9.53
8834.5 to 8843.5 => 9.13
